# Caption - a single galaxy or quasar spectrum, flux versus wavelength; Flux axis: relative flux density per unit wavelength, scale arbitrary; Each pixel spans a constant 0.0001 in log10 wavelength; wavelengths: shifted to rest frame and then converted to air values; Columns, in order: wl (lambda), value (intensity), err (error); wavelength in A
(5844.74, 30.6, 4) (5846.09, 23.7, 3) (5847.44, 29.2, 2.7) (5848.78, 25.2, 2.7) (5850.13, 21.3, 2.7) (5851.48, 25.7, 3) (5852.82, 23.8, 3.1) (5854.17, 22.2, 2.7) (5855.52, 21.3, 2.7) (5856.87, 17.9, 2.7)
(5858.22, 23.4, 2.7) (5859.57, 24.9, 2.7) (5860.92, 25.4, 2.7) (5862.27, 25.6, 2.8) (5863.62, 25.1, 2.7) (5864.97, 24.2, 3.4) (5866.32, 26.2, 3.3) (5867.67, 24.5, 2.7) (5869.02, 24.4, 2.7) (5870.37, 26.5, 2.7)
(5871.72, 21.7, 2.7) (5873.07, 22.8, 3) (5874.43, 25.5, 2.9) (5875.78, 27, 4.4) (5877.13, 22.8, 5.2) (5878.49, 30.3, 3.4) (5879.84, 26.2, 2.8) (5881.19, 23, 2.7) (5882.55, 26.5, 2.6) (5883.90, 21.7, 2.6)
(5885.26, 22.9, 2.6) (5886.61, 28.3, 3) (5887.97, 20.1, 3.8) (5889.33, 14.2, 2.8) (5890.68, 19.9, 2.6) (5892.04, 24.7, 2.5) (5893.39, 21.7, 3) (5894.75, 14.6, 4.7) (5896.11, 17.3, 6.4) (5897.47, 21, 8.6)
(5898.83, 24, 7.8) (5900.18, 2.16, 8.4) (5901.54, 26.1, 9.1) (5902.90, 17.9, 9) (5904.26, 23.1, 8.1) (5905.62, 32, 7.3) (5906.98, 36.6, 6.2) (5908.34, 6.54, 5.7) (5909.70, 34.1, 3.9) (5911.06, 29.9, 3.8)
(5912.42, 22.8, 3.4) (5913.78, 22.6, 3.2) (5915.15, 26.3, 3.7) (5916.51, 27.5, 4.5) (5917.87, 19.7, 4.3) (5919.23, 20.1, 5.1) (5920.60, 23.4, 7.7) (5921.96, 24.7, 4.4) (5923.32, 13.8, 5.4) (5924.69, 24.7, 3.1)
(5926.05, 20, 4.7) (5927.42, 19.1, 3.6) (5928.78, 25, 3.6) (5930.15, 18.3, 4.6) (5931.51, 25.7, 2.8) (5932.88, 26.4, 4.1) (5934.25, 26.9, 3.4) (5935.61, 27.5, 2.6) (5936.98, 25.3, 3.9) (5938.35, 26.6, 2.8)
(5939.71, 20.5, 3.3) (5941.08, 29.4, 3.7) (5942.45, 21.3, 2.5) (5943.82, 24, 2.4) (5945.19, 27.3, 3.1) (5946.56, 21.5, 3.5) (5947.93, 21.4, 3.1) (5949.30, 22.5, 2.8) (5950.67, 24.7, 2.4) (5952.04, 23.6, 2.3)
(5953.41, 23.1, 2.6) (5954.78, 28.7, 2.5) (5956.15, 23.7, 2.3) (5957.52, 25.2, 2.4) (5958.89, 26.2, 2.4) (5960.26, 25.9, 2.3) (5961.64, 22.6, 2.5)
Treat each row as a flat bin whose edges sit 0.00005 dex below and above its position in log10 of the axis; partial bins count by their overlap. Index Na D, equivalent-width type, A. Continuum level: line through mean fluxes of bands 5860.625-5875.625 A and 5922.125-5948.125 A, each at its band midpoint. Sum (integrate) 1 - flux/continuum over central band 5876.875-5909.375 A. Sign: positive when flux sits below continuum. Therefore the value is 3.2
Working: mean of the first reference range 24.8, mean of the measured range 21.9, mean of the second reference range 23.5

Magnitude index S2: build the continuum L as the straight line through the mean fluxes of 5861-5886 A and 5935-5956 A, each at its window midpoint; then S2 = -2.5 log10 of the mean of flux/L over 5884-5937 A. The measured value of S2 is 0.102 mag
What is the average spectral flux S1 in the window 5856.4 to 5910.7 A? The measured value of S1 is 23.1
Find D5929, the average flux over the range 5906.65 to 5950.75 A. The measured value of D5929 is 23.7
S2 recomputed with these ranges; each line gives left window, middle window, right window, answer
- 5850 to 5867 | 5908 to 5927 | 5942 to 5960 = 0.055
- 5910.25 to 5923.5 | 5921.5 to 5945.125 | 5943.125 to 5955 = 0.007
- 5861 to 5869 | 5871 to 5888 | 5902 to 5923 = 0.007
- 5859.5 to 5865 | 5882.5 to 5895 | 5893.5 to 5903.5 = -0.086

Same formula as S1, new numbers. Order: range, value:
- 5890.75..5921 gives 22.4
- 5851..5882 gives 24.4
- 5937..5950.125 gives 23.9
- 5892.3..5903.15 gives 18.4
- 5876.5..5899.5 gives 22.3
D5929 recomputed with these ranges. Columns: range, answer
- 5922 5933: 21.6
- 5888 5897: 18.9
